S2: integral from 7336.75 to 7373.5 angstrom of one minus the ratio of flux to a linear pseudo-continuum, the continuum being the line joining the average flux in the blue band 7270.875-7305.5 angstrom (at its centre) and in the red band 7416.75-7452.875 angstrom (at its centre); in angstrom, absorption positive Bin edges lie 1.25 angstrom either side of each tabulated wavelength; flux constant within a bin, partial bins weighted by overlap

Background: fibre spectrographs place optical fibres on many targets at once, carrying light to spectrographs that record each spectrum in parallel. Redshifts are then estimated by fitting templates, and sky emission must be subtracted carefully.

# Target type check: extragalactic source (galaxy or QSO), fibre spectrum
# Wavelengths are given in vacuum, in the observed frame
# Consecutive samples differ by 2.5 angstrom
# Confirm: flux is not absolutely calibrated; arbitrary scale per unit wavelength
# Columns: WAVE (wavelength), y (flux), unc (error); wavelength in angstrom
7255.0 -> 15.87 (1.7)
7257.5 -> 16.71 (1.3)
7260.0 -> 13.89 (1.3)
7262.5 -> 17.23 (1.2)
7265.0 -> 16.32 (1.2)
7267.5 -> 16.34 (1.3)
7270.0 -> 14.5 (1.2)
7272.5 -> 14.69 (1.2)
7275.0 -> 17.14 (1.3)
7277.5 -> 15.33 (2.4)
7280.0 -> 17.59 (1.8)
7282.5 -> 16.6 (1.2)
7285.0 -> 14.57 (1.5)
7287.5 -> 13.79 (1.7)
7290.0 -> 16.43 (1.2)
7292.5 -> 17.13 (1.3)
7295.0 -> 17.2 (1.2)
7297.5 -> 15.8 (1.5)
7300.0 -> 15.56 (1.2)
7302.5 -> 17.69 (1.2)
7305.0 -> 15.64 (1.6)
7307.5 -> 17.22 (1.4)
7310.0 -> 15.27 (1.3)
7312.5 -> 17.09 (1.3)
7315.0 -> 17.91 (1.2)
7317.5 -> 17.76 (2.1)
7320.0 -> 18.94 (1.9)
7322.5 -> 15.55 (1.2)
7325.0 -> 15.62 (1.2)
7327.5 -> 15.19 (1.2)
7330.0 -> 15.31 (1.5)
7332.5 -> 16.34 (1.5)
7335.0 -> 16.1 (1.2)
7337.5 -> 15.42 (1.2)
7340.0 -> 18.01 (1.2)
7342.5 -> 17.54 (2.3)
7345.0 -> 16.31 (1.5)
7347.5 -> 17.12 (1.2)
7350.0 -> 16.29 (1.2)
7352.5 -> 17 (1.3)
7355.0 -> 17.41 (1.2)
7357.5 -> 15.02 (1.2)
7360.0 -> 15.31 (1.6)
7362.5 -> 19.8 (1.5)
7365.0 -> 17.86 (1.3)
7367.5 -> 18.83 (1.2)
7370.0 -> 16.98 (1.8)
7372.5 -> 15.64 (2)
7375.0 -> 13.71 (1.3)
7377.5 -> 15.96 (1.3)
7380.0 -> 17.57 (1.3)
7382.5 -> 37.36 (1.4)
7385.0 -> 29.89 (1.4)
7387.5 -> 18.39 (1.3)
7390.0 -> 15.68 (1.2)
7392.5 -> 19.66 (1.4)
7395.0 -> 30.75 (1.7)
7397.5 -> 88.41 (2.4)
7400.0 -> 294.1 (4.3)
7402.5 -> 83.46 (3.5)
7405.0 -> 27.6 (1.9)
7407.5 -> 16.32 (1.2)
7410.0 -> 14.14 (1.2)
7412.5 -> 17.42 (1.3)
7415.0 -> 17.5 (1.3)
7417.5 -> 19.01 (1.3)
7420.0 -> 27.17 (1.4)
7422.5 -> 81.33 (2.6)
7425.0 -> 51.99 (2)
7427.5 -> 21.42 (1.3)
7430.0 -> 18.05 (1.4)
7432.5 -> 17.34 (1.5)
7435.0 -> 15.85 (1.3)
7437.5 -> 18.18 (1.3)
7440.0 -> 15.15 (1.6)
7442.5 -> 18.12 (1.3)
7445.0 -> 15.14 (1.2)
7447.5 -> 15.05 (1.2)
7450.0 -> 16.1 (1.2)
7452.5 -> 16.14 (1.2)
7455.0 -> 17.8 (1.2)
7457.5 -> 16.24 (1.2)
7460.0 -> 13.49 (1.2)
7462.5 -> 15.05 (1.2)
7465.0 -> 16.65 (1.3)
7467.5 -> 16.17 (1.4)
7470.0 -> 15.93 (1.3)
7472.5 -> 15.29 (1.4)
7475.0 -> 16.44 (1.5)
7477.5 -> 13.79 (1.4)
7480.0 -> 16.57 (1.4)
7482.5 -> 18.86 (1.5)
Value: 5.5 angstrom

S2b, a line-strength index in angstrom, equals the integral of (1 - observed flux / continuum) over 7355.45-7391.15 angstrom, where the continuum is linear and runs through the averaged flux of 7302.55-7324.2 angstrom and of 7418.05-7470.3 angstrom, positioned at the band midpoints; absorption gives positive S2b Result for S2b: 0.2 angstrom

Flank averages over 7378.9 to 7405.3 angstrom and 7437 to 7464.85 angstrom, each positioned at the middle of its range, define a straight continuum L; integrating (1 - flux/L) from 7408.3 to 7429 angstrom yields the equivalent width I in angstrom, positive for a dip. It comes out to 4.39 angstrom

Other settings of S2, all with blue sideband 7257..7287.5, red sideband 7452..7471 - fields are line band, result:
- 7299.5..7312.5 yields -0.5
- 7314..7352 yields -1.9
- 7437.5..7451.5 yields -0.2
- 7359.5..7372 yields -1.5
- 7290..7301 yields -0.4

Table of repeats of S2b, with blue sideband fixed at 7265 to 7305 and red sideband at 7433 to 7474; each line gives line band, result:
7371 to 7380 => 0.3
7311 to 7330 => -0.8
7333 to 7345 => -0.5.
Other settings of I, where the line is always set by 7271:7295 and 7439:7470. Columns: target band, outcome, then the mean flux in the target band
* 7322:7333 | 0.3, 15.6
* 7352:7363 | -0.5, 16.7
